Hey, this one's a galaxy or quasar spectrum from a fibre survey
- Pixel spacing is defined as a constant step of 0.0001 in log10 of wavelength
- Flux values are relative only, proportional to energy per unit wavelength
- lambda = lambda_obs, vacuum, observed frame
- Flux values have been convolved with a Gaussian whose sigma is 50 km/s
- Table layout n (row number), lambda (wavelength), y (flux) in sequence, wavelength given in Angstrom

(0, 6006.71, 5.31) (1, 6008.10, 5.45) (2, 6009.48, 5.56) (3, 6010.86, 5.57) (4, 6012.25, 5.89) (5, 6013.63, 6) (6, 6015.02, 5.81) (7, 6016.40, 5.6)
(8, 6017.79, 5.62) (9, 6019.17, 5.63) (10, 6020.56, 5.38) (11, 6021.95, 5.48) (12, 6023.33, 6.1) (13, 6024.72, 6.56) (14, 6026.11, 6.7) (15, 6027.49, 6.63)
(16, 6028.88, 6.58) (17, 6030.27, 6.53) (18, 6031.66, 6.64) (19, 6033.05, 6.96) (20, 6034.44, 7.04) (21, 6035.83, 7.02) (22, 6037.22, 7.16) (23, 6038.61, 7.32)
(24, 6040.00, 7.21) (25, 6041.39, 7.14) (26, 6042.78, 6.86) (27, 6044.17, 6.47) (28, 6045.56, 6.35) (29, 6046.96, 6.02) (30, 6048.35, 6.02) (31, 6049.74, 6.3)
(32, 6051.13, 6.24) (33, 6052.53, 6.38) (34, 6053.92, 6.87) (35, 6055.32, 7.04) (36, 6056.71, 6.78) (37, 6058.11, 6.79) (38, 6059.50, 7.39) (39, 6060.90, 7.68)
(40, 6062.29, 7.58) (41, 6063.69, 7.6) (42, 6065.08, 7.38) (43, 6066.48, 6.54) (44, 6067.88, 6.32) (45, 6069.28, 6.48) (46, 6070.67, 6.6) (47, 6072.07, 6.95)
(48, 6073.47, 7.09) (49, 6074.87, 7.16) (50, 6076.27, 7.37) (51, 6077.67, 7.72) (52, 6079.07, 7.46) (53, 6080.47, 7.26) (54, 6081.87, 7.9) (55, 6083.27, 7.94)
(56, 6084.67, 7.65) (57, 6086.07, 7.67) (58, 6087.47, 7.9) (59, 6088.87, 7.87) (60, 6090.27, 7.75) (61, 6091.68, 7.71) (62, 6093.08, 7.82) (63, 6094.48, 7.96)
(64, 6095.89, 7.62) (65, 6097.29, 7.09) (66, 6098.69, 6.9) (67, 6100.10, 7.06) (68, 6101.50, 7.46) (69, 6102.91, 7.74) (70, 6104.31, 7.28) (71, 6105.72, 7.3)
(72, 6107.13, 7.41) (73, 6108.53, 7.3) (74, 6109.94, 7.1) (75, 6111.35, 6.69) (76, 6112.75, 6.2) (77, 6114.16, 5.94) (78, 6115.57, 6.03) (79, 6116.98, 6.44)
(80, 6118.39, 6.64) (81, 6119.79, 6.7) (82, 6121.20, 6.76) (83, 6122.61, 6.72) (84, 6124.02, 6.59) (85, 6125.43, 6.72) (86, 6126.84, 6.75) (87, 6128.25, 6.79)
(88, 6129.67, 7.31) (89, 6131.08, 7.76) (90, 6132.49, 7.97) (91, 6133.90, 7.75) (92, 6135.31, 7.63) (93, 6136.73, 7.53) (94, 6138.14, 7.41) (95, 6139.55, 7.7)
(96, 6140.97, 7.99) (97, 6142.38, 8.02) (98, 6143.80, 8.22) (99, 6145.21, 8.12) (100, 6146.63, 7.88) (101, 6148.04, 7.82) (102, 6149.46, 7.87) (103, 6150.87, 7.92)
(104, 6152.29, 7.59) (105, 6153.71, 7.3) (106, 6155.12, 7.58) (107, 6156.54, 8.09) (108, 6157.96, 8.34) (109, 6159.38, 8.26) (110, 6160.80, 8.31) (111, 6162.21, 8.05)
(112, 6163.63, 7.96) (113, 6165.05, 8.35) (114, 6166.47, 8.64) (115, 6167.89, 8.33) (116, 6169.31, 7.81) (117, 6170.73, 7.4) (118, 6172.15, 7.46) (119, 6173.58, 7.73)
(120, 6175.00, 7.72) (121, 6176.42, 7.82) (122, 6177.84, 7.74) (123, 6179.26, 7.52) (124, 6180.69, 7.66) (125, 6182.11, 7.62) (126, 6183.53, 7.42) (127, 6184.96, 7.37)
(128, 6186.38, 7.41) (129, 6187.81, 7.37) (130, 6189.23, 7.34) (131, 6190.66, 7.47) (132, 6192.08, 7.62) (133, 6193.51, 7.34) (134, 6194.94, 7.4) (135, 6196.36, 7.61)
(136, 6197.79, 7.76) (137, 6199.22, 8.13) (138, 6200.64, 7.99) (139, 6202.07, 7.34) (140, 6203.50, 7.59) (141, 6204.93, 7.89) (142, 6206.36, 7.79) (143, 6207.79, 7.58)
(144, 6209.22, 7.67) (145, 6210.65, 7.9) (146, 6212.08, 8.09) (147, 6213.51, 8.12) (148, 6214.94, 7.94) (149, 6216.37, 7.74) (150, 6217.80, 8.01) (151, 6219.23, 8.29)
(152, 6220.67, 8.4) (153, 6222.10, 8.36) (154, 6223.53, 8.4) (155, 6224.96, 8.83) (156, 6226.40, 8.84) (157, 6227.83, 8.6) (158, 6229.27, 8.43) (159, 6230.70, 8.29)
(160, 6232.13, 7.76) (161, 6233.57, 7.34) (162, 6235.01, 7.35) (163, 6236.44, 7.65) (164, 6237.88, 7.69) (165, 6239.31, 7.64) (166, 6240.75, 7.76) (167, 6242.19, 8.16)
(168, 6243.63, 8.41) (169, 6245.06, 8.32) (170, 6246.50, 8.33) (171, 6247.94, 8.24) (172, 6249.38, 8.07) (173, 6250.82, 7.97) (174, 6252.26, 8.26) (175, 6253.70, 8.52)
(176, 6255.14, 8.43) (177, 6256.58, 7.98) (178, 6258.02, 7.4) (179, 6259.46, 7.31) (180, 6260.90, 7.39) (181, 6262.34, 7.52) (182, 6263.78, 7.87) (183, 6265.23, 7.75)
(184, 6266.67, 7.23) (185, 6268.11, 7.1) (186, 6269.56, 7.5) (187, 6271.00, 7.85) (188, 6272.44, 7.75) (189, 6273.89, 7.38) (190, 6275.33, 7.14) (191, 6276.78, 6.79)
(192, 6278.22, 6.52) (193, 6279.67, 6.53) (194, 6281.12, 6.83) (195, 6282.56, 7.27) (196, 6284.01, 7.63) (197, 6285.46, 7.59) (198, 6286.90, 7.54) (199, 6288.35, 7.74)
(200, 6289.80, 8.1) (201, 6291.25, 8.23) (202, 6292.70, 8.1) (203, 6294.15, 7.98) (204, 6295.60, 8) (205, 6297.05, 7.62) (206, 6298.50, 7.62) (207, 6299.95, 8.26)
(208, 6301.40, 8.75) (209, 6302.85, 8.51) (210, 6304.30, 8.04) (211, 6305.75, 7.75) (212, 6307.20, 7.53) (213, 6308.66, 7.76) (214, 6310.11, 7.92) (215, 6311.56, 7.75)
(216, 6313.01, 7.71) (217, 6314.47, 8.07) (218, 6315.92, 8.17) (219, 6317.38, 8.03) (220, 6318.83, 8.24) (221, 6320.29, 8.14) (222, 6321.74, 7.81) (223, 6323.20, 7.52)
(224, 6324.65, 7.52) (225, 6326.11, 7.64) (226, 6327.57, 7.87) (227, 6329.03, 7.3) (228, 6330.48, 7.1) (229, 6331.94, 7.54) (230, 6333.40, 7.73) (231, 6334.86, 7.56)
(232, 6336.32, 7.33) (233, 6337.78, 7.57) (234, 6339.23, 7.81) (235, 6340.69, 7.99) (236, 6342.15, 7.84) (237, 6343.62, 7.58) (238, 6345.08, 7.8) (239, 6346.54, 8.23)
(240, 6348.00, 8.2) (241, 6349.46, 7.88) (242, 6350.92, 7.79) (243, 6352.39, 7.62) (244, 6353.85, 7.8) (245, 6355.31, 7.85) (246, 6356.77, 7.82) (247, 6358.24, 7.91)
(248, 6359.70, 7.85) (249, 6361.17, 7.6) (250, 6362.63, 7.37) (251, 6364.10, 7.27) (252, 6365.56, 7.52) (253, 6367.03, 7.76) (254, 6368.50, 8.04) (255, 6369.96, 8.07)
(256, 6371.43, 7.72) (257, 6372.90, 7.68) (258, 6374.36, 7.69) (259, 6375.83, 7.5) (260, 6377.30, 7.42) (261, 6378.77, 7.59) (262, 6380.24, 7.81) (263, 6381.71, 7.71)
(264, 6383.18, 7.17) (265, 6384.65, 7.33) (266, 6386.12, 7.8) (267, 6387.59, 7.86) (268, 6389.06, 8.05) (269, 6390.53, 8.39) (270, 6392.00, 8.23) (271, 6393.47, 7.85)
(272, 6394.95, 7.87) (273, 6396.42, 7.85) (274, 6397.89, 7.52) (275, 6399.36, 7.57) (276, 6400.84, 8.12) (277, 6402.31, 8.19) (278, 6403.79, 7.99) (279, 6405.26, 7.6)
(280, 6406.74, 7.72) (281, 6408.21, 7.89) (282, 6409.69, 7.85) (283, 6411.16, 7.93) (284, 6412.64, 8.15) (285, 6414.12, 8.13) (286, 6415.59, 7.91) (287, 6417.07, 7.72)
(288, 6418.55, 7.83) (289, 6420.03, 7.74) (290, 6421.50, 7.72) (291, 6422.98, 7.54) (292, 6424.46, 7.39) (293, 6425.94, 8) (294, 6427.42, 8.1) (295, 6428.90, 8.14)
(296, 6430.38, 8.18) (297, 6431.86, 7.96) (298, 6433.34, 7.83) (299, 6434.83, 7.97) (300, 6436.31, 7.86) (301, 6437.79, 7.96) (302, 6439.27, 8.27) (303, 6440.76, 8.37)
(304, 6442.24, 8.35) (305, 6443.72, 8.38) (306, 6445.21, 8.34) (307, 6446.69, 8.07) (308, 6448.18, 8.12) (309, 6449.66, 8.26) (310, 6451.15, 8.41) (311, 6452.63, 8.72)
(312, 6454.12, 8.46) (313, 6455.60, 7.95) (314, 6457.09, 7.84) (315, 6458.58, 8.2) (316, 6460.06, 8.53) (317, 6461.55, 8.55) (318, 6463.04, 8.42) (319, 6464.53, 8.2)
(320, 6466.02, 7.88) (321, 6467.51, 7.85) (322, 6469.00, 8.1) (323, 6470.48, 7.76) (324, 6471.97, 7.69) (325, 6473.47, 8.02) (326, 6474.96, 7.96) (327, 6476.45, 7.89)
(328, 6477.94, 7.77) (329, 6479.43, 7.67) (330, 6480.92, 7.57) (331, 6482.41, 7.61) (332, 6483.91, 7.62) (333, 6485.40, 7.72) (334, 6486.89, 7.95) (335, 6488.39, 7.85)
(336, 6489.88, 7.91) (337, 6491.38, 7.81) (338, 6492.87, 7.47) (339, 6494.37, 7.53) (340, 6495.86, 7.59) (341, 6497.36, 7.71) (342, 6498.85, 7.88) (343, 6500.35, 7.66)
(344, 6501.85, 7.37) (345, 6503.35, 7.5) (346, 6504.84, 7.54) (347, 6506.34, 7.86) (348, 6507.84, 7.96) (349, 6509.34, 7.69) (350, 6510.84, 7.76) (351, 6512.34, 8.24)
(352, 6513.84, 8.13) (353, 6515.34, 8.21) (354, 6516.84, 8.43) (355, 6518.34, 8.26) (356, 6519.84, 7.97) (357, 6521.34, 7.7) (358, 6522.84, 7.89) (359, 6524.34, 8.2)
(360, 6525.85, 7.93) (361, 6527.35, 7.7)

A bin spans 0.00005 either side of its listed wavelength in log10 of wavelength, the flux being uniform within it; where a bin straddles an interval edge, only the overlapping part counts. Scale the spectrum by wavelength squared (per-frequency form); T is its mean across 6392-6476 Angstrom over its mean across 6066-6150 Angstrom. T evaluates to 1.22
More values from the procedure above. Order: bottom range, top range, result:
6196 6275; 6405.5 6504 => 1.08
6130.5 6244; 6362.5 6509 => 1.08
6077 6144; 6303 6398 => 1.15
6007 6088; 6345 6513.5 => 1.33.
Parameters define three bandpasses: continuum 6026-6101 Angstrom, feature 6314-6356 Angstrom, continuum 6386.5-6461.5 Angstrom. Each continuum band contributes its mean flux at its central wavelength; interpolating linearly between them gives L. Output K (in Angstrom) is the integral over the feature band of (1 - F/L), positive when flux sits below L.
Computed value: 0.09 Angstrom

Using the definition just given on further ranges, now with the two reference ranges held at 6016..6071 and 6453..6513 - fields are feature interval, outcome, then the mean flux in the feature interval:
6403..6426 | -0.4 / 7.81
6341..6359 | -0.9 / 7.86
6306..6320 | -1.0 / 7.91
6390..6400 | -0.4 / 7.89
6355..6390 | -0.6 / 7.68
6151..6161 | -1.4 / 7.9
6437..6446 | -0.6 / 8.28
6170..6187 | -1.4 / 7.57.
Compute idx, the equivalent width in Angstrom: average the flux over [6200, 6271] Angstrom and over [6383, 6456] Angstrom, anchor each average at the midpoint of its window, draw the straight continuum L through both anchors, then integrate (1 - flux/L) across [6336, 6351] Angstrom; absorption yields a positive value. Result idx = 0.24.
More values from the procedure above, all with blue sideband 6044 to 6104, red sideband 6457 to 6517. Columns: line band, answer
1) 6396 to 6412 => -0.2 Angstrom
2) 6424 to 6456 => -1.5 Angstrom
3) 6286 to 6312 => -1.4 Angstrom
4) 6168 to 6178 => -0.5 Angstrom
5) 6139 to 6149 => -0.9 Angstrom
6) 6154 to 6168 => -1.6 Angstrom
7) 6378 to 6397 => -0.3 Angstrom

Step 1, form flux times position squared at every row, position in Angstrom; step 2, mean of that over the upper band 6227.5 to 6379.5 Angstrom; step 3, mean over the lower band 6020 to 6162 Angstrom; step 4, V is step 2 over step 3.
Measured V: 1.2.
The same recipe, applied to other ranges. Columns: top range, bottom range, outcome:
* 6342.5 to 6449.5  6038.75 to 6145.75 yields 1.21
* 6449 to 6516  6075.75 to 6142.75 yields 1.22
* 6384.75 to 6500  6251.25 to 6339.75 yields 1.08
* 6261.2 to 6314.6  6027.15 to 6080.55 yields 1.20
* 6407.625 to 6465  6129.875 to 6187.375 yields 1.13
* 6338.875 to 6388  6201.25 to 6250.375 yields 1.01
